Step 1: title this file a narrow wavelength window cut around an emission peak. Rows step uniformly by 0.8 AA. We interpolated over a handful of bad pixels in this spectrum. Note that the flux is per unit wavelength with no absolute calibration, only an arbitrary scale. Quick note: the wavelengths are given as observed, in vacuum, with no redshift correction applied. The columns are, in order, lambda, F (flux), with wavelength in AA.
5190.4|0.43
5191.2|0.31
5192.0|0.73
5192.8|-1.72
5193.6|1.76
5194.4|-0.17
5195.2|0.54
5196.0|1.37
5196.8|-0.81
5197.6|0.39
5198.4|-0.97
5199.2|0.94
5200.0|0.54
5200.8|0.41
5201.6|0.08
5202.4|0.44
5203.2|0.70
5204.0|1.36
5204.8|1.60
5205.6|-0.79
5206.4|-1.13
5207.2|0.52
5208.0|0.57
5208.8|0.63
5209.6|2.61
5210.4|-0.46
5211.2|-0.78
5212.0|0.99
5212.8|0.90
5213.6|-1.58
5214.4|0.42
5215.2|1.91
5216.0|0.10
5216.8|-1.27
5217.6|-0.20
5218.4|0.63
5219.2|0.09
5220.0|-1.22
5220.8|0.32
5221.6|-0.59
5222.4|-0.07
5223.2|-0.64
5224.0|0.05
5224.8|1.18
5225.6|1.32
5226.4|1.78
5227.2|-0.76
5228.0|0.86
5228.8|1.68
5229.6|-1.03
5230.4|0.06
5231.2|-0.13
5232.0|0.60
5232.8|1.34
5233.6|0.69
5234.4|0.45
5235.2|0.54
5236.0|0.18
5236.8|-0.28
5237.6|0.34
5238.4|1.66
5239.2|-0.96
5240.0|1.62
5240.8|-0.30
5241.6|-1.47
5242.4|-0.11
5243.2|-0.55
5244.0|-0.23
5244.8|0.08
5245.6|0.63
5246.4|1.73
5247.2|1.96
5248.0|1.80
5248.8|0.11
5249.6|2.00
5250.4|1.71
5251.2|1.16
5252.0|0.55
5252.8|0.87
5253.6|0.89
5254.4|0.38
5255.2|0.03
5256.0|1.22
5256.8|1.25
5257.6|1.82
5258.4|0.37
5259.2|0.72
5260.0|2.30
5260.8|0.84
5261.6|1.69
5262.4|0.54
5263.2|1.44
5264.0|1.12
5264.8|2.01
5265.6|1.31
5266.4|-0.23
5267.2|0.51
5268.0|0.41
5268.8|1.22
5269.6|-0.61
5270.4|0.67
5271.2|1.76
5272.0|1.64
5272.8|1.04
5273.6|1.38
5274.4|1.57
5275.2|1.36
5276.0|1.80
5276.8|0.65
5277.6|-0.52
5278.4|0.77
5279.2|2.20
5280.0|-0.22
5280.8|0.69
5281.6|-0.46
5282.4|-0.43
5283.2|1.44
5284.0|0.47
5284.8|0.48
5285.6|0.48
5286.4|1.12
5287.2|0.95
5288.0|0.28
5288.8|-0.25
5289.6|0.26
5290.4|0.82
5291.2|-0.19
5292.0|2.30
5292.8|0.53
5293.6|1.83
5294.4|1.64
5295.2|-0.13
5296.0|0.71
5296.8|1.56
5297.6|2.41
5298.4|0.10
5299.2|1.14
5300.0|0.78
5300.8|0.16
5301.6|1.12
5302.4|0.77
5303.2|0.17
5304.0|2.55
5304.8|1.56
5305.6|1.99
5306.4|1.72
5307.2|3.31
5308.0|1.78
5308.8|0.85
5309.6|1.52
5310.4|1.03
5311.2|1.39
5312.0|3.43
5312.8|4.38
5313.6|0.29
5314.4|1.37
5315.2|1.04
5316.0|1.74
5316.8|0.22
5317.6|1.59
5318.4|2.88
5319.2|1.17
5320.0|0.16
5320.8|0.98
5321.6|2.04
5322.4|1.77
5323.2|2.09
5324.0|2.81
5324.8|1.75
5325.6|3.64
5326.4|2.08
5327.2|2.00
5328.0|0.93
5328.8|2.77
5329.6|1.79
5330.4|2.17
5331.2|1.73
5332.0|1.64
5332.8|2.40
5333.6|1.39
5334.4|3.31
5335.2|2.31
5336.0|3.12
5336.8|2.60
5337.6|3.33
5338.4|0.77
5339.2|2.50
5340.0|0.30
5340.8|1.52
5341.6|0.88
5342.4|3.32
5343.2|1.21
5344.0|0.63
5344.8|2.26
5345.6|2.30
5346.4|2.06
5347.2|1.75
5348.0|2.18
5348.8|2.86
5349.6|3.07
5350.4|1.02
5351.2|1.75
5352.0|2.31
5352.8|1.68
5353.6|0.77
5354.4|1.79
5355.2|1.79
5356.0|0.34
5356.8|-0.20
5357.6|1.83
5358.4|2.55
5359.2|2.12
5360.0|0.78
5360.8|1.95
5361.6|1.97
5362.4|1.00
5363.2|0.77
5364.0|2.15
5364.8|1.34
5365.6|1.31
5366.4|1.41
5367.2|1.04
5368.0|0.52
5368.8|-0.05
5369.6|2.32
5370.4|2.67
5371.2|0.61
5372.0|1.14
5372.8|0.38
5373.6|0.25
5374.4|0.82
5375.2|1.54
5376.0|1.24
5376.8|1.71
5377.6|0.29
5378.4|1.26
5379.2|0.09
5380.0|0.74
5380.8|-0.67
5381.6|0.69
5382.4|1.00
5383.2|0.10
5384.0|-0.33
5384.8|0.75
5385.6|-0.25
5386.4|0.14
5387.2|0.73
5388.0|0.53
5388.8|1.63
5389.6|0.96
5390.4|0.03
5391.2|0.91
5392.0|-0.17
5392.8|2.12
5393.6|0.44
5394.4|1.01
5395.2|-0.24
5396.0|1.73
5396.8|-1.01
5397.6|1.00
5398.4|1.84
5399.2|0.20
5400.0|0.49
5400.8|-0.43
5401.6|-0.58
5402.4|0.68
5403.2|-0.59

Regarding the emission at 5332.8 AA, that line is C IV 1549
